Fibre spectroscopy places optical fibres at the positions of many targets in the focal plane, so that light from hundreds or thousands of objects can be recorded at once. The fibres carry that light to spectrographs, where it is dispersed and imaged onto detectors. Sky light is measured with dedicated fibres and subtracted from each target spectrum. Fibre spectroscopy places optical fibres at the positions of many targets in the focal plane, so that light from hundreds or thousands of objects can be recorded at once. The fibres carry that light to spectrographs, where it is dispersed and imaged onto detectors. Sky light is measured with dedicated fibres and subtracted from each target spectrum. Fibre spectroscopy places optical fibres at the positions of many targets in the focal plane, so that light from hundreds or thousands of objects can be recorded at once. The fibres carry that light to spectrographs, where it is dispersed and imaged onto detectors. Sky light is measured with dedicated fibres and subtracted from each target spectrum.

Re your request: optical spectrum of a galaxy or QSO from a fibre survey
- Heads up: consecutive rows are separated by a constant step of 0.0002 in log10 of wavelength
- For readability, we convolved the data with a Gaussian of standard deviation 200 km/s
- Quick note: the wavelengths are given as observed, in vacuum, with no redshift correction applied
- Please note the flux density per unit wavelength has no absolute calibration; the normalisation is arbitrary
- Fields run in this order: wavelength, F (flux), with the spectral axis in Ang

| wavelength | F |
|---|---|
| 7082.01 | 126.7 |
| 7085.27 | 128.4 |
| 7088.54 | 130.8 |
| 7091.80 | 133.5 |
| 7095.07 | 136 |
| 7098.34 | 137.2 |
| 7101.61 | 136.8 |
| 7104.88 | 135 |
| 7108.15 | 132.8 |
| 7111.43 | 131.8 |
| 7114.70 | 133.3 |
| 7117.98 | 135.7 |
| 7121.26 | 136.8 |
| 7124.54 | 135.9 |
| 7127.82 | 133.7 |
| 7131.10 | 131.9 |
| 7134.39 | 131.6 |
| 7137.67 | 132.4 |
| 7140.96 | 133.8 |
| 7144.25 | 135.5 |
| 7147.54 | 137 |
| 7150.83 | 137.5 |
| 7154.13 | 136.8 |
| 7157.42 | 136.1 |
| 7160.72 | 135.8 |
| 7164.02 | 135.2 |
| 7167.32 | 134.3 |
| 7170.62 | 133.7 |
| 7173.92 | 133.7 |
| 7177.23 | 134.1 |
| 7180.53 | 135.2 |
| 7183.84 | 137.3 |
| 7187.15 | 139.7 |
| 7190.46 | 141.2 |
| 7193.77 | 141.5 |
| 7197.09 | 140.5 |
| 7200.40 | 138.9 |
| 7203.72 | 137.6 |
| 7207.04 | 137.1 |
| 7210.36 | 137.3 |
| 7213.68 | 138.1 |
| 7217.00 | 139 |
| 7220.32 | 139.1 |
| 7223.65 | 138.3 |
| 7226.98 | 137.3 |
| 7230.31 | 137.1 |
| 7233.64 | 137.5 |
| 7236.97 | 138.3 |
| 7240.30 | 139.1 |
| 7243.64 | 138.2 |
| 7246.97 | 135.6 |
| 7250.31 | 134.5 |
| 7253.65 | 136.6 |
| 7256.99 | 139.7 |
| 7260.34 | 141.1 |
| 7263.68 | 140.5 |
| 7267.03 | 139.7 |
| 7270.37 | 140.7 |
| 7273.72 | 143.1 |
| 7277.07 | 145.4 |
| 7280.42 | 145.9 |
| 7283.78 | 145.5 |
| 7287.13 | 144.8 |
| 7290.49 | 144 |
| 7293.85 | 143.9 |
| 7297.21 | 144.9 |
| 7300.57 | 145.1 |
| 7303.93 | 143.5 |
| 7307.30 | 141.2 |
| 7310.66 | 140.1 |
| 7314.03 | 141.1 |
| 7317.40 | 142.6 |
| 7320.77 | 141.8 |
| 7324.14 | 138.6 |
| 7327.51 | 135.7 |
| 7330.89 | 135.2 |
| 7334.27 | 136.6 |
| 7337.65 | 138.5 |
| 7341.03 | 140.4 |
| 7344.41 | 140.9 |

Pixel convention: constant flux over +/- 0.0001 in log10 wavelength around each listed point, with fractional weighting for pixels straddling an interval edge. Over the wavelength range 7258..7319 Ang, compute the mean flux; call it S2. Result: 143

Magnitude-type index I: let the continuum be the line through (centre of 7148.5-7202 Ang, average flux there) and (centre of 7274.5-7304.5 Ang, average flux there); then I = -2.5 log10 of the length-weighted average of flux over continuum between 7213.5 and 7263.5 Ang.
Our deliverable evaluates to 0.03 mag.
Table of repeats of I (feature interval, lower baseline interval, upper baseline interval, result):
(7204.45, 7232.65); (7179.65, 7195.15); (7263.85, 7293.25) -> 0.02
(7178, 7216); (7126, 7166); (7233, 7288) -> -0.01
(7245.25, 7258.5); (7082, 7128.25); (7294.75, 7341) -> 0.01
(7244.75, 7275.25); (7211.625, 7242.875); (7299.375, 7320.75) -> 0.01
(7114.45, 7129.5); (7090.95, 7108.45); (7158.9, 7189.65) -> 0.00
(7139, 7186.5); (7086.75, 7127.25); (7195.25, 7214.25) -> 0.01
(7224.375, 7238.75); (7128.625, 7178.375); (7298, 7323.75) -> 0.01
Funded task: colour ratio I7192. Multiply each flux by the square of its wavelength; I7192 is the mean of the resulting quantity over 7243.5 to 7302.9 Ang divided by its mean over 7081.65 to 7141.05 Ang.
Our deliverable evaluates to 1.11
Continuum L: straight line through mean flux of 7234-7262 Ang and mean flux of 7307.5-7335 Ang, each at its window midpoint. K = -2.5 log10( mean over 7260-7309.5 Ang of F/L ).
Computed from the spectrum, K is -0.04 mag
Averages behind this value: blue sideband 138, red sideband 139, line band 143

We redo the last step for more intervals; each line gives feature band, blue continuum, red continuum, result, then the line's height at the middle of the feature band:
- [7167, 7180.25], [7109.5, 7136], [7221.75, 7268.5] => 0.01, 136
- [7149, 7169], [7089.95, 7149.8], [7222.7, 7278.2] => 0.00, 136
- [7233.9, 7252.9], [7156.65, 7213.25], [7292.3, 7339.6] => 0.01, 139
